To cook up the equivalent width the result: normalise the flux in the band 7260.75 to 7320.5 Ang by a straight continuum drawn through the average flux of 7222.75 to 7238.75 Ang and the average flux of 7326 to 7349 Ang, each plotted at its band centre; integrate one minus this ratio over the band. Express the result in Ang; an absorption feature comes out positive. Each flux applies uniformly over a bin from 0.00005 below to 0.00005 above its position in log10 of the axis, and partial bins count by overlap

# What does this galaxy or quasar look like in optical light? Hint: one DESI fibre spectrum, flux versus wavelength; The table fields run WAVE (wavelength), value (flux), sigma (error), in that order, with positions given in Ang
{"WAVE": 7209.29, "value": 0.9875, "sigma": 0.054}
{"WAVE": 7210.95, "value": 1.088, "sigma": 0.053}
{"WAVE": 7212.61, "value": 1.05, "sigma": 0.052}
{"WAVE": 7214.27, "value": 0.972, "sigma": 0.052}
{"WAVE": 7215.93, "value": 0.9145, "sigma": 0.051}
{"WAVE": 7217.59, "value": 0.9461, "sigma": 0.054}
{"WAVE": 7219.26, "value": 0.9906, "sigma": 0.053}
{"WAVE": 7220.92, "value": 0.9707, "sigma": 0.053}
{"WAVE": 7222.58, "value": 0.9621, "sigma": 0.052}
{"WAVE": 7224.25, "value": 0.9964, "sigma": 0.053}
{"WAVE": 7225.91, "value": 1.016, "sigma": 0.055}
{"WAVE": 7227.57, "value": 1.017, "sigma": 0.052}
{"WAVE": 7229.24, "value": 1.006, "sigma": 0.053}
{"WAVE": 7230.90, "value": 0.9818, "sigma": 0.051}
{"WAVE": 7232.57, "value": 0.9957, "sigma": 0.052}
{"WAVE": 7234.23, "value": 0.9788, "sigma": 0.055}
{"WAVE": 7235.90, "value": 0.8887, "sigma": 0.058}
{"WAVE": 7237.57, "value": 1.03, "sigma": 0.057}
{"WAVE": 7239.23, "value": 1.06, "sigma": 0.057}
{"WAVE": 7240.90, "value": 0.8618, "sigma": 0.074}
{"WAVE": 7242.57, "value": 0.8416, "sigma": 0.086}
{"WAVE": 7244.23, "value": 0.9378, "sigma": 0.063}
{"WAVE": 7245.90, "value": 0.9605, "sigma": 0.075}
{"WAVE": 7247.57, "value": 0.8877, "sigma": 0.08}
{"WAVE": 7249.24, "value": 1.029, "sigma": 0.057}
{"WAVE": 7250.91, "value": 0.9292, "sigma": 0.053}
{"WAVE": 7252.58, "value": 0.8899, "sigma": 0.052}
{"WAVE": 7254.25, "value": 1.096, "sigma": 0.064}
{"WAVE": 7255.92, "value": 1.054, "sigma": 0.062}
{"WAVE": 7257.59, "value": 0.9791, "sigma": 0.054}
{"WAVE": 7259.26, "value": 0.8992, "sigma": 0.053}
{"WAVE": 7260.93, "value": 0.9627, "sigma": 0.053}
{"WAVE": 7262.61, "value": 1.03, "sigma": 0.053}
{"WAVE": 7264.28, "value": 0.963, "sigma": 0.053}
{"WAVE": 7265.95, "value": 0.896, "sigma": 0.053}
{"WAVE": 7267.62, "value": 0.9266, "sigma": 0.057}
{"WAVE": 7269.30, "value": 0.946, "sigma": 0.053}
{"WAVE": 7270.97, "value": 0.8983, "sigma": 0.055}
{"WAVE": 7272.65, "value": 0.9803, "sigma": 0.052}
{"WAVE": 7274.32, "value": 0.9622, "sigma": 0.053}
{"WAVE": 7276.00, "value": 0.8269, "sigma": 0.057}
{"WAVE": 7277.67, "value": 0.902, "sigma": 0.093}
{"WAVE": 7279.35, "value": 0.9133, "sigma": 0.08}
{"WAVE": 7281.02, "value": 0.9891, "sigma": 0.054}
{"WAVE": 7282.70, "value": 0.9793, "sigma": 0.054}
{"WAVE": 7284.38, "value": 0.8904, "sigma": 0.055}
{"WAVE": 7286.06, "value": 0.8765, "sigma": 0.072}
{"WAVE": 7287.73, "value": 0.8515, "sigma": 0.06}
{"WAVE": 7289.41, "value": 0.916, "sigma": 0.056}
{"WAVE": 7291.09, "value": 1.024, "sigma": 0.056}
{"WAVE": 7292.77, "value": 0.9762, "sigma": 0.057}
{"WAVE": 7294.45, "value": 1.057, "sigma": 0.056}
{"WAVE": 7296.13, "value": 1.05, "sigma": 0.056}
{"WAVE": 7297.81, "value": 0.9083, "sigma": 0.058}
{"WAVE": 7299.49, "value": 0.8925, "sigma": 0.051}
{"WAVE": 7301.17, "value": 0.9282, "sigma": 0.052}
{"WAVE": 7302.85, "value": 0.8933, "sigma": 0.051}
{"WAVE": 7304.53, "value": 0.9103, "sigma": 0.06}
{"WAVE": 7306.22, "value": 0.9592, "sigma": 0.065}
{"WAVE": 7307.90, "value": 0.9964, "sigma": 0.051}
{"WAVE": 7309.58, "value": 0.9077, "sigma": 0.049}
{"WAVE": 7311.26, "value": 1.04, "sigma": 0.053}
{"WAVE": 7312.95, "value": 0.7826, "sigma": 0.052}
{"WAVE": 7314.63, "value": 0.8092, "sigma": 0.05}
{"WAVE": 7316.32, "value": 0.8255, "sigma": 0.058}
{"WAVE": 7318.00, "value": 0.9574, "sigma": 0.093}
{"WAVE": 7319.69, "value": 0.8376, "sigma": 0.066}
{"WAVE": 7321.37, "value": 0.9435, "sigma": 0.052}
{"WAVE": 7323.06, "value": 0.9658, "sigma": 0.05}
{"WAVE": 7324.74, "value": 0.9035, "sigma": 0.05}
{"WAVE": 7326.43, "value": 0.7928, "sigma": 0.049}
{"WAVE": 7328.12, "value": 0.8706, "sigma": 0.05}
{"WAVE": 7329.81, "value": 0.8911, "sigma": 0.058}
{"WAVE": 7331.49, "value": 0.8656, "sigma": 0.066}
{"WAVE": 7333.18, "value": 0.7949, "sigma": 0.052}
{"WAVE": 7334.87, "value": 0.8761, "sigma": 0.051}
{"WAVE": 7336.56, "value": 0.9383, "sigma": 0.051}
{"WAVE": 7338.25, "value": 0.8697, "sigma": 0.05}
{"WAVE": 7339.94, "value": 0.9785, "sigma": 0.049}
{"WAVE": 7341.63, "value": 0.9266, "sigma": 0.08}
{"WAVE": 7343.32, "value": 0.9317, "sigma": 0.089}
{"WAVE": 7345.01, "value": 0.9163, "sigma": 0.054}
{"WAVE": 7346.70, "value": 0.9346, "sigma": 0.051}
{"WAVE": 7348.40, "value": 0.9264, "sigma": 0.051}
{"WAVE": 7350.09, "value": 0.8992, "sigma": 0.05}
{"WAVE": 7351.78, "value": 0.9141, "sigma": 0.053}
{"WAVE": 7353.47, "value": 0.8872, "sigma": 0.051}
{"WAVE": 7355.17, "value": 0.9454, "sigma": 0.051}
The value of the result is 0.5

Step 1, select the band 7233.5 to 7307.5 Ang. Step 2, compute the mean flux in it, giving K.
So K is 0.946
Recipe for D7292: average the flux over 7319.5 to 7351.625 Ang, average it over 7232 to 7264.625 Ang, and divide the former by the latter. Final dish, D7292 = 0.9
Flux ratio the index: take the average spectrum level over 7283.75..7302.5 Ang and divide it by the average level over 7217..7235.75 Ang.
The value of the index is 0.96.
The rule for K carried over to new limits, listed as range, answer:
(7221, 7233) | 0.995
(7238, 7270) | 0.956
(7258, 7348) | 0.92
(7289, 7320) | 0.932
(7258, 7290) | 0.928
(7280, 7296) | 0.955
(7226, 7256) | 0.968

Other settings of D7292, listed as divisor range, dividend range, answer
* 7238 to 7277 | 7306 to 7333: 0.94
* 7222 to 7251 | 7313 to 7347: 0.92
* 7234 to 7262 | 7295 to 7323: 0.96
